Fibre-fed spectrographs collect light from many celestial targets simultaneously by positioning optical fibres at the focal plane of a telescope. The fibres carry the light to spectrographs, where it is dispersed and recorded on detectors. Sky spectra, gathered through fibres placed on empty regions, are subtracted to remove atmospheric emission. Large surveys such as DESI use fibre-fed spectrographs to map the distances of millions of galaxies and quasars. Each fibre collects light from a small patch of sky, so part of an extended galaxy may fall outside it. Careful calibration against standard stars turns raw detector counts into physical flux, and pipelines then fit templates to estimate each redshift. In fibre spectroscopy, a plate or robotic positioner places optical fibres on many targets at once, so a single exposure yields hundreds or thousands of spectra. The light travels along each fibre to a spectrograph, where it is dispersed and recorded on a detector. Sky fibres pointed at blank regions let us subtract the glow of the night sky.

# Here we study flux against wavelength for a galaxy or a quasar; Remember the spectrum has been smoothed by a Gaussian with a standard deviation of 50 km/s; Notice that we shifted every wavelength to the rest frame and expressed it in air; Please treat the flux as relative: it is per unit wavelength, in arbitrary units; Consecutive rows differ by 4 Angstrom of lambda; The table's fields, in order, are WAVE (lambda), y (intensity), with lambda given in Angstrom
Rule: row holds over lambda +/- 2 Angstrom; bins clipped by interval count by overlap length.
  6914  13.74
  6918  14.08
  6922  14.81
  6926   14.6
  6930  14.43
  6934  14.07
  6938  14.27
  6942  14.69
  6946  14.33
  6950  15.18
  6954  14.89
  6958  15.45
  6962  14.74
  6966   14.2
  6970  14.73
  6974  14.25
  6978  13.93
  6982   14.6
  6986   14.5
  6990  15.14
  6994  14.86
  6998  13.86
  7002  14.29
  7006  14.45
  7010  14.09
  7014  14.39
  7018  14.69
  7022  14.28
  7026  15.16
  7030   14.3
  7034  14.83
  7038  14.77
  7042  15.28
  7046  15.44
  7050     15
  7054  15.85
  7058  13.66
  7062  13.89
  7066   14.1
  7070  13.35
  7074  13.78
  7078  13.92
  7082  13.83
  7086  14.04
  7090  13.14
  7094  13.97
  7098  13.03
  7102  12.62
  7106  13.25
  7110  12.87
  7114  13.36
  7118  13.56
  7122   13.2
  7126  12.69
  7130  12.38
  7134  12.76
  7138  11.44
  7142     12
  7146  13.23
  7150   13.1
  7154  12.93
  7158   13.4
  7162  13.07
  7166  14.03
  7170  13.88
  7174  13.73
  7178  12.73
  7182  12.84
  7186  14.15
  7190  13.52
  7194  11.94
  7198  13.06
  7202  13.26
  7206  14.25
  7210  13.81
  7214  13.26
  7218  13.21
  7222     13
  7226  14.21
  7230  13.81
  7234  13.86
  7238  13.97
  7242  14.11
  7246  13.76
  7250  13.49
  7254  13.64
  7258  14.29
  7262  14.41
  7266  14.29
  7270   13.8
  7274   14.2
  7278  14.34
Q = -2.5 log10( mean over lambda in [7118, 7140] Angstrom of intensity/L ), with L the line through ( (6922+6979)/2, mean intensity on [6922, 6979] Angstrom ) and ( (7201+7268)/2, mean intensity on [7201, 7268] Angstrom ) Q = 0.123 mag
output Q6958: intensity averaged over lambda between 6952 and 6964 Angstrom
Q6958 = 15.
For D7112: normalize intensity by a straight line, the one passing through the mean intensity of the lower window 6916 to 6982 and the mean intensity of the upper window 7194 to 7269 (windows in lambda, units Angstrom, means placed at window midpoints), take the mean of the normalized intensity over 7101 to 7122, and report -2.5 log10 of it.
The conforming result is 0.07 mag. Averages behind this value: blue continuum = 14.5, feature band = 13.2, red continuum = 13.7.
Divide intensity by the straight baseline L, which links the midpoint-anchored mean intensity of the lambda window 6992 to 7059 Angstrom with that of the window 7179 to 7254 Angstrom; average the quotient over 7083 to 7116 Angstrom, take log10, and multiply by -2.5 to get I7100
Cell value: 0.07 mag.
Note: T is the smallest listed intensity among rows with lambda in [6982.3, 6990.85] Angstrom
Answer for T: 14.5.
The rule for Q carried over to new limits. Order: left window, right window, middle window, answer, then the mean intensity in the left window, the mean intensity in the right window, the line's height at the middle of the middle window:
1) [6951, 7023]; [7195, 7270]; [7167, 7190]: 0.03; 14.5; 13.7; 13.9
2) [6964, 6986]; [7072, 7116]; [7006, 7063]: -0.06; 14.4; 13.4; 13.9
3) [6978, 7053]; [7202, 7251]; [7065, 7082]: 0.05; 14.7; 13.7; 14.4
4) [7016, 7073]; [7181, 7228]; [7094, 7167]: 0.08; 14.6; 13.4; 13.9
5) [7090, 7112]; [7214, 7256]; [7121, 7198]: 0.03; 13.1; 13.7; 13.4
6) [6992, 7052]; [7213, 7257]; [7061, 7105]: 0.06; 14.6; 13.7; 14.4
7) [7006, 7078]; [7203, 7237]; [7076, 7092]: 0.04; 14.5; 13.7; 14.3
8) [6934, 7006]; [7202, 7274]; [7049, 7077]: 0.01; 14.6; 13.8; 14.3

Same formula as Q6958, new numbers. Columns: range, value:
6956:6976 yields 14.7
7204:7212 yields 14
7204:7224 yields 13.5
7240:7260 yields 13.9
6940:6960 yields 14.9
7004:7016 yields 14.3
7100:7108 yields 12.9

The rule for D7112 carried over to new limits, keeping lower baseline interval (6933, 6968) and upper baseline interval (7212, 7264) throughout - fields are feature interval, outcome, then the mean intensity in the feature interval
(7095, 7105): 0.097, 13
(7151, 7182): 0.051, 13.4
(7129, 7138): 0.144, 12.3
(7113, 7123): 0.059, 13.4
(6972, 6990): 0.012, 14.4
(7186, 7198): 0.072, 13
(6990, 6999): -0.005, 14.6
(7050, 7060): -0.035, 14.8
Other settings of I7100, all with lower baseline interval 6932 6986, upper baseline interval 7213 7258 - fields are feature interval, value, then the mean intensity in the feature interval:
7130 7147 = 0.14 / 12.3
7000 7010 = 0.01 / 14.3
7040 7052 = -0.07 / 15.2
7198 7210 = 0.01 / 13.6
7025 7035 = -0.03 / 14.7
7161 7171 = 0.02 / 13.7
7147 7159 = 0.07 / 13.1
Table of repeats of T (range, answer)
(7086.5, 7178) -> 11.44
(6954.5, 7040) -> 13.86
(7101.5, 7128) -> 12.62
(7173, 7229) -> 11.94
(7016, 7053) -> 14.28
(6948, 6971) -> 14.2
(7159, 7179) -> 12.73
